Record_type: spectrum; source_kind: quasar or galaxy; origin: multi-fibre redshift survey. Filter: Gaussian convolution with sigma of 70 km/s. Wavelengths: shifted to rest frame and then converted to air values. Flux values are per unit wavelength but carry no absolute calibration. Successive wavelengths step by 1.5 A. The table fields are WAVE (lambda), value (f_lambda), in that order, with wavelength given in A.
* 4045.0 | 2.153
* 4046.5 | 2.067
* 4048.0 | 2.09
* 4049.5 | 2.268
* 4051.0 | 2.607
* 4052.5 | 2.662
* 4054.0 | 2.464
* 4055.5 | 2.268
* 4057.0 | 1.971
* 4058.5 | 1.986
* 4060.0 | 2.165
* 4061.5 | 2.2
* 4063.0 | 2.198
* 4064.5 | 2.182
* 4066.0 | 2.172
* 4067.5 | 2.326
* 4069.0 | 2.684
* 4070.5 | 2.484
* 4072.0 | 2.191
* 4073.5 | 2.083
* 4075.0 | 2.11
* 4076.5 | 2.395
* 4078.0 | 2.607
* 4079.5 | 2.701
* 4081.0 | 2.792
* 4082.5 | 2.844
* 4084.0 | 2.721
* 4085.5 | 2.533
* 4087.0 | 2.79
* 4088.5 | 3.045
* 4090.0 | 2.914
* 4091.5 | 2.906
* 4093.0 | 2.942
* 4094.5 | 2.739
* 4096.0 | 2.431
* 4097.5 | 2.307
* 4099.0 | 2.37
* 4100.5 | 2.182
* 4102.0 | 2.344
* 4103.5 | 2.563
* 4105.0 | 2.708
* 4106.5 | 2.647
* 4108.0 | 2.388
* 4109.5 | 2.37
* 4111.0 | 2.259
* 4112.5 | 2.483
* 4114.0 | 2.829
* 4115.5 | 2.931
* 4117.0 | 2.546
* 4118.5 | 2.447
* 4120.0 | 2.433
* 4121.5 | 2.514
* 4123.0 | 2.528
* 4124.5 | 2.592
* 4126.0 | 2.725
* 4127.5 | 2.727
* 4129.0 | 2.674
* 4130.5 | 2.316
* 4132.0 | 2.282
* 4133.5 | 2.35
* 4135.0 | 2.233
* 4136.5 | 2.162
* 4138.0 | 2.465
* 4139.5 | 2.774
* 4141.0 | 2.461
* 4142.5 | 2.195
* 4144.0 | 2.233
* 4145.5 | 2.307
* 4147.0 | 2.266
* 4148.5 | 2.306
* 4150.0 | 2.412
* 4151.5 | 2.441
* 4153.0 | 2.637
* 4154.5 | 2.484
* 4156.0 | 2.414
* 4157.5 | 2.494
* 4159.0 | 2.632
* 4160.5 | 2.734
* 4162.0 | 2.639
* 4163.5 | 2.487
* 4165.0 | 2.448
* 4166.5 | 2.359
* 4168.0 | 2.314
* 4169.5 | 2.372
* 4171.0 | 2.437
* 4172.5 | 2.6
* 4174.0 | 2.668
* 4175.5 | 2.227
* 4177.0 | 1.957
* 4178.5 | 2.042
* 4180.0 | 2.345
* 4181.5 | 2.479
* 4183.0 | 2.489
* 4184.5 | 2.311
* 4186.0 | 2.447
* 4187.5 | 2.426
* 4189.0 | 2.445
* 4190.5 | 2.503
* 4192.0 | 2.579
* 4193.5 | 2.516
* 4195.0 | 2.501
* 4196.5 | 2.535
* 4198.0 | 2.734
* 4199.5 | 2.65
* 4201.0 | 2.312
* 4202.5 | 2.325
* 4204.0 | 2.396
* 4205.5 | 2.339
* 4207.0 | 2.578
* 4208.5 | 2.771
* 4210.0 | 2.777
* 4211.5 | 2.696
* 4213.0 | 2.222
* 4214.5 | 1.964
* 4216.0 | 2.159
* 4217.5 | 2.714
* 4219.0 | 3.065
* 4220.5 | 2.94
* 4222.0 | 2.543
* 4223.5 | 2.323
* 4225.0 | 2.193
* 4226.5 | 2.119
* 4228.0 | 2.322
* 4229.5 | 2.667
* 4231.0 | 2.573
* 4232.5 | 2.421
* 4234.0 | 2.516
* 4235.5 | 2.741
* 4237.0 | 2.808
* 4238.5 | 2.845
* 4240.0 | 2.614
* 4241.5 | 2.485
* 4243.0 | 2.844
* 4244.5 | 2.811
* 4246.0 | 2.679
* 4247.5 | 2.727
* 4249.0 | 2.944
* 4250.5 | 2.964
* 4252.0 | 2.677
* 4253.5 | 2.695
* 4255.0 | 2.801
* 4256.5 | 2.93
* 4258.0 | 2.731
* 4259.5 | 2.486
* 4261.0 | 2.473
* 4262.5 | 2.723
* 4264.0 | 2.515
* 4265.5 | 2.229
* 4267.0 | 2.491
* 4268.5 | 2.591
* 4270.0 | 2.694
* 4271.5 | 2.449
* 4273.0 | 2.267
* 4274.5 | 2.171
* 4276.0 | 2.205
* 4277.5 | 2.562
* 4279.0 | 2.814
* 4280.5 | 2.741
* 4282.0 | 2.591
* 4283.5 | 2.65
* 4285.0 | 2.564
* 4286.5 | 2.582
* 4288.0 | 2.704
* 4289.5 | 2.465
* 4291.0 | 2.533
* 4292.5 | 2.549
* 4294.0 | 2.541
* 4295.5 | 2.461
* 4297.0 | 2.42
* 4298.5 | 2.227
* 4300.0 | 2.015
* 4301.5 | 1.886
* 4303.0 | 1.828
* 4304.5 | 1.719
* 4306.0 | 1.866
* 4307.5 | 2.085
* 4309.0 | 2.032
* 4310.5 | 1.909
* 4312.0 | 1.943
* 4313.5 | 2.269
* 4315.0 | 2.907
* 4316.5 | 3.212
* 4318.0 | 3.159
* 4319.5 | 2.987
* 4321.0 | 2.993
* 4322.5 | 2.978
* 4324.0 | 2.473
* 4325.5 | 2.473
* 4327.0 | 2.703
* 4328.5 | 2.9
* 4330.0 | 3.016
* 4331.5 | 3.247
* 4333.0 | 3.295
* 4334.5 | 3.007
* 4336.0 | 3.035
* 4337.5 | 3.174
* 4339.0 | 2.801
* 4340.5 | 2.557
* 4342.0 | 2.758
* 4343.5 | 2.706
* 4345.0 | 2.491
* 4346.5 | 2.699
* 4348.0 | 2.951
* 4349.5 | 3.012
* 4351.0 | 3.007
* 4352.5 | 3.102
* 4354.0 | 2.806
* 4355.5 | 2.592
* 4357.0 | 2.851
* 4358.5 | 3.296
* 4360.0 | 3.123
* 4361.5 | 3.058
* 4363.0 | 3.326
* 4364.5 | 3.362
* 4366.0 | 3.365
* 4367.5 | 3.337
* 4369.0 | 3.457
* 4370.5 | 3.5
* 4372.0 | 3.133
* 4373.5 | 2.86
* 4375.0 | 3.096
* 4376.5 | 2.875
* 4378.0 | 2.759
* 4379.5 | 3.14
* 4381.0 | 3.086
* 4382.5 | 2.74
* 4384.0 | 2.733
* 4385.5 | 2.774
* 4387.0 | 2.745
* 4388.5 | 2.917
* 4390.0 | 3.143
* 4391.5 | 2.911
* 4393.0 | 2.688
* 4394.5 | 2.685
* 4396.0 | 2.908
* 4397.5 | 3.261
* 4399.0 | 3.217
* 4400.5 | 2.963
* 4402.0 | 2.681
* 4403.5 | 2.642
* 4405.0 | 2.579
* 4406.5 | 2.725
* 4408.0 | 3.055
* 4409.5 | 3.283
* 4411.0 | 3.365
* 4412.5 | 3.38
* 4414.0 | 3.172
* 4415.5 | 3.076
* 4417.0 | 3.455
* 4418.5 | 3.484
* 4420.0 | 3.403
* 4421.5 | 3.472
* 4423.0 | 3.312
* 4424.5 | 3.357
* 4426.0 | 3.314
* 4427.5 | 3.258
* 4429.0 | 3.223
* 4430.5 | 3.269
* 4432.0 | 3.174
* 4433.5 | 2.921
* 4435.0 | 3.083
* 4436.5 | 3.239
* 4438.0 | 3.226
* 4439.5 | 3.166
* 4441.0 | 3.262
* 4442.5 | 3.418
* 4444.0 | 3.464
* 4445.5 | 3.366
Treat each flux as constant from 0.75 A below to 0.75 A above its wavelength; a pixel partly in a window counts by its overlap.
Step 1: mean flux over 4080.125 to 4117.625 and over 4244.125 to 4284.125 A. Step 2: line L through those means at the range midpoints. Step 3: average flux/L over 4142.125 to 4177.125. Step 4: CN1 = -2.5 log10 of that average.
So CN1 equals 0.08 mag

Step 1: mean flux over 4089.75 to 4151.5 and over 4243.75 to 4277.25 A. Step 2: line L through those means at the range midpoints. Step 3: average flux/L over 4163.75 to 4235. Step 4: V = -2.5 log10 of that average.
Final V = 0.04 mag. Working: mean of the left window 2.49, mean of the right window 2.6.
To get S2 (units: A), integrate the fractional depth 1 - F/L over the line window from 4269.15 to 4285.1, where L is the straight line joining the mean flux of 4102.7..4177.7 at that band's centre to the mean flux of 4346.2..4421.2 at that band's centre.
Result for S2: 1.6 A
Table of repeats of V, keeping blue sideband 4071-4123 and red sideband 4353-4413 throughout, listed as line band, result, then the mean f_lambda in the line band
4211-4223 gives 0.09 mag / 2.53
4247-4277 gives 0.09 mag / 2.59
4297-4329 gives 0.20 mag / 2.4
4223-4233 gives 0.17 mag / 2.37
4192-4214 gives 0.09 mag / 2.52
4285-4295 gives 0.12 mag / 2.56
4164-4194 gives 0.12 mag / 2.4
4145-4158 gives 0.10 mag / 2.42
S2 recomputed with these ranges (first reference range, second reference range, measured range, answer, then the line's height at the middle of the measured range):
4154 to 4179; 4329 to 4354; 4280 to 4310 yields 5.10 A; 2.79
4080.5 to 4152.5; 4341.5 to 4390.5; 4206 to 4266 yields 3.16 A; 2.75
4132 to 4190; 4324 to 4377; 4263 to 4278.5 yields 1.79 A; 2.75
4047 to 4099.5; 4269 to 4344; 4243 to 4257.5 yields -1.52 A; 2.54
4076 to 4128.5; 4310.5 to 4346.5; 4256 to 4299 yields 3.64 A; 2.76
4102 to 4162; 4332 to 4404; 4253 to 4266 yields 0.58 A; 2.75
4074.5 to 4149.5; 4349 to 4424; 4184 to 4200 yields 1.01 A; 2.68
